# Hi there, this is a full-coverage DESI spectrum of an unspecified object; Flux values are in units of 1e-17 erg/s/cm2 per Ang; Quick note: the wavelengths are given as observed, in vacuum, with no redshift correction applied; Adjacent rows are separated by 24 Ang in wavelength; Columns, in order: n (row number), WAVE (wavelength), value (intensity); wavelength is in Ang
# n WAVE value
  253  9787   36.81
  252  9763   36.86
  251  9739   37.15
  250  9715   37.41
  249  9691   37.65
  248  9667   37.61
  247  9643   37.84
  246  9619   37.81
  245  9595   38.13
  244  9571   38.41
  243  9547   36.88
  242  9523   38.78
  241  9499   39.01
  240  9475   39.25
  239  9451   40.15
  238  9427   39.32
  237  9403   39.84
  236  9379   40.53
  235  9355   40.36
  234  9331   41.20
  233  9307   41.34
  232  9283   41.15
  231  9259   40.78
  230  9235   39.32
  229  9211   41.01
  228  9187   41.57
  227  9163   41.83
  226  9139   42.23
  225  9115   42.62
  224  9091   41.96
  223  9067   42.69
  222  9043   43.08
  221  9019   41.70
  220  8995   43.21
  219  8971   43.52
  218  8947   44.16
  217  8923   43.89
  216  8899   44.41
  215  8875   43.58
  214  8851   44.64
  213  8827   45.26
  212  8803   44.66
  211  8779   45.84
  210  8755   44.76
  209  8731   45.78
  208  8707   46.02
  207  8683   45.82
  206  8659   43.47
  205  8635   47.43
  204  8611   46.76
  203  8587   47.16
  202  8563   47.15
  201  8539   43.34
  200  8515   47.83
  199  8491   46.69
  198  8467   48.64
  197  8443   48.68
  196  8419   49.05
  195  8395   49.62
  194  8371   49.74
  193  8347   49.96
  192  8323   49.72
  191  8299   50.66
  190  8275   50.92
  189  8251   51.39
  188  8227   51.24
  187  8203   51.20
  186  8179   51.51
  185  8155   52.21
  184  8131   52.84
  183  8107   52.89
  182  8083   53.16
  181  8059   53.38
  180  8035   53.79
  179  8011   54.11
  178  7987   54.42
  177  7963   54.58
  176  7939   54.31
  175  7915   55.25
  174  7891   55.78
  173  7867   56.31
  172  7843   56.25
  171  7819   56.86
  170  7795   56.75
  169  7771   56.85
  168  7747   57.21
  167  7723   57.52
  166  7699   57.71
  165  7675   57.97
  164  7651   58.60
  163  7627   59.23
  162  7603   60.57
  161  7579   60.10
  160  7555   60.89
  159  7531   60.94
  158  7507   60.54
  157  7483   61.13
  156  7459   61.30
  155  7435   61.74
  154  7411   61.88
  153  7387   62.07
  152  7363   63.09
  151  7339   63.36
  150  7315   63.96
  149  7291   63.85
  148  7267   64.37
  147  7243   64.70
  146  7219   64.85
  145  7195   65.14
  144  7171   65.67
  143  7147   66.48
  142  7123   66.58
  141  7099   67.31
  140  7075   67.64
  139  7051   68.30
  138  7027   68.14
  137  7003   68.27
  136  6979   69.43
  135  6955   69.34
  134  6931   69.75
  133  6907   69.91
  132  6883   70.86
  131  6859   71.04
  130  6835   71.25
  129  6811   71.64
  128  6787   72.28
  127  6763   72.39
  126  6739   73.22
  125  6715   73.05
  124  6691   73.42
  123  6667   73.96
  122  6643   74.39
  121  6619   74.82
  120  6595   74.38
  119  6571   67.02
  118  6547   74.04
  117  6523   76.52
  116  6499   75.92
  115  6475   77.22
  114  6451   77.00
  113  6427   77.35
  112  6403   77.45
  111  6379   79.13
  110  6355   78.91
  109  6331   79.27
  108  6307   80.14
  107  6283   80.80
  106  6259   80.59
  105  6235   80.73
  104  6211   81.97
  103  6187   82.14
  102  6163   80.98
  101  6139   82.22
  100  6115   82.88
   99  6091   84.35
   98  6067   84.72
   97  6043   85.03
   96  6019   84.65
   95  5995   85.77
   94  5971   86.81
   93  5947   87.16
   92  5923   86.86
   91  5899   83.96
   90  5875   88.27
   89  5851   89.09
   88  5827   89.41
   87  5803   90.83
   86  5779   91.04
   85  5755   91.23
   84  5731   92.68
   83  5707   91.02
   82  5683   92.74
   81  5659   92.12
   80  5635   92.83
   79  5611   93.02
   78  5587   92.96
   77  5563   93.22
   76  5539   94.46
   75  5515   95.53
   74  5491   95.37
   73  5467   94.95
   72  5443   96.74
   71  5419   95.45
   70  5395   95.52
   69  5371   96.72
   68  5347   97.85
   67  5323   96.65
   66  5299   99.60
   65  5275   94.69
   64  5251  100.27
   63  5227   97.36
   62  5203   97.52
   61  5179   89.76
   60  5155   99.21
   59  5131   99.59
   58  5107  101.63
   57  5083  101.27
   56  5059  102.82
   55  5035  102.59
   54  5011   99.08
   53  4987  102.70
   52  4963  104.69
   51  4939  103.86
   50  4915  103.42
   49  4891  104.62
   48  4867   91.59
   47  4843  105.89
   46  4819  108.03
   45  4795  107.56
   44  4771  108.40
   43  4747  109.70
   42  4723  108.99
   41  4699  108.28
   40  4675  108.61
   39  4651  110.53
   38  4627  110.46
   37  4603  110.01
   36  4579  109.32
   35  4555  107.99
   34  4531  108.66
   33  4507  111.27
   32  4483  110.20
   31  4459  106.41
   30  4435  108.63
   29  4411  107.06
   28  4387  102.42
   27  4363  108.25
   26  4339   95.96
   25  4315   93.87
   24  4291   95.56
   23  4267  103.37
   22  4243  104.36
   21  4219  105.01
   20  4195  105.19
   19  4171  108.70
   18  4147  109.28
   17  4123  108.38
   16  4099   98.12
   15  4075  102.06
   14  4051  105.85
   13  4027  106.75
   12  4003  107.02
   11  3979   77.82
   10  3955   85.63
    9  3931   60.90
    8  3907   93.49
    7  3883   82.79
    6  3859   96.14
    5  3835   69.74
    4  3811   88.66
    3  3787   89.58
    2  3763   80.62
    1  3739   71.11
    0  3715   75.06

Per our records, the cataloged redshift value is 0.000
